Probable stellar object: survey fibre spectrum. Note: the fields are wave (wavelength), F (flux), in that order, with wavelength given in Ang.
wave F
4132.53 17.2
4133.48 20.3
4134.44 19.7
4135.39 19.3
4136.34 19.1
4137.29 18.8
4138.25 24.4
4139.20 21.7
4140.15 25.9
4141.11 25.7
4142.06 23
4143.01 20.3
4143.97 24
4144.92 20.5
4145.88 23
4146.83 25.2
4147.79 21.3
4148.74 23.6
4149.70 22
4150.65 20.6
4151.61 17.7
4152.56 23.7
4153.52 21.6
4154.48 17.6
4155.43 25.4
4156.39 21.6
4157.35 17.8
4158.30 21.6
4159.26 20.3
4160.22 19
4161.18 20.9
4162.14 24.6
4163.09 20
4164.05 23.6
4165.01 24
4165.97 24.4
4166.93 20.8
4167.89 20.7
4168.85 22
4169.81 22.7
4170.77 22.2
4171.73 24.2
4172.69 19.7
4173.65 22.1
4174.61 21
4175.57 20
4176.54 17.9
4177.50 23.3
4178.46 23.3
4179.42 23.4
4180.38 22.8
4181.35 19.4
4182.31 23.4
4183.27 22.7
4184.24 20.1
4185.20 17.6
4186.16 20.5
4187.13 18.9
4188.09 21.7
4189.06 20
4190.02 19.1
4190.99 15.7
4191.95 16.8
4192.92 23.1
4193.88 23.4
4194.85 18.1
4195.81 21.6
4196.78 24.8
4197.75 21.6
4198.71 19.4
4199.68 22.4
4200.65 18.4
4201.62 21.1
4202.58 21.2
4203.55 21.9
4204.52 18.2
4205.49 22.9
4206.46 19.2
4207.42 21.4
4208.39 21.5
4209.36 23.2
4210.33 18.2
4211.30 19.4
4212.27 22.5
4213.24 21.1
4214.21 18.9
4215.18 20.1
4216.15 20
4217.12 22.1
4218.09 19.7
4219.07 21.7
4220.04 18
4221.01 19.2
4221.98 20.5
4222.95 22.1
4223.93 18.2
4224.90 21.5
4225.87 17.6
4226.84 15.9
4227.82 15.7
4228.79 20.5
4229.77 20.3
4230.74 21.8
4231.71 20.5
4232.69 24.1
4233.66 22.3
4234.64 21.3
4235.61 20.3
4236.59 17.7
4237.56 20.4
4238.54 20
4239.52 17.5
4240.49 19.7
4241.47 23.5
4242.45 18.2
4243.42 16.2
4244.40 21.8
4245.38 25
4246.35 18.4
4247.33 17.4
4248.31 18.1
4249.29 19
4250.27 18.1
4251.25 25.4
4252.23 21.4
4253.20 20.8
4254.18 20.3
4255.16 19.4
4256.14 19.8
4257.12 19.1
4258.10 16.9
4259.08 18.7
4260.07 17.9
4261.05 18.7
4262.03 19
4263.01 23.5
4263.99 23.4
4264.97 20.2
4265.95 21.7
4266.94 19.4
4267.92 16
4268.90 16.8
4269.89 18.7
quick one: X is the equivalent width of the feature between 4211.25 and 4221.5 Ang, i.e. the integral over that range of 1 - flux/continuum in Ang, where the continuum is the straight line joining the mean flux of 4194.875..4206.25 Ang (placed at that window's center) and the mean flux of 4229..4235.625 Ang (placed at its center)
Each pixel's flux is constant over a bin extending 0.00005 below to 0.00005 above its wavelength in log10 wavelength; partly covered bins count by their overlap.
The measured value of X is 0.5 Ang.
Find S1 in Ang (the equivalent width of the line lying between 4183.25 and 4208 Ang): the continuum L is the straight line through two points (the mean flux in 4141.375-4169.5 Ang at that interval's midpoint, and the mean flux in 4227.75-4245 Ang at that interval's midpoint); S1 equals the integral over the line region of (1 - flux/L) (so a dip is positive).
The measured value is 0.7 Ang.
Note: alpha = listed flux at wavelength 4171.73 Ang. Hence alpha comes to 24.2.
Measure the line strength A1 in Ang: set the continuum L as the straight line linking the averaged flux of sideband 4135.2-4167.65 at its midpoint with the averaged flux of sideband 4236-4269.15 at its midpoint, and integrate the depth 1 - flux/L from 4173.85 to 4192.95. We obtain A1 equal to 0.6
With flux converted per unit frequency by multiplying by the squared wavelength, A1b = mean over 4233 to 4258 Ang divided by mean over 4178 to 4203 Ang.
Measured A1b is 0.99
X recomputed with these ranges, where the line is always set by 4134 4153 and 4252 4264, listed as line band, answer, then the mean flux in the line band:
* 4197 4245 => 0.51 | 20.3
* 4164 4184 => -0.59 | 22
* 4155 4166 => -0.08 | 21.8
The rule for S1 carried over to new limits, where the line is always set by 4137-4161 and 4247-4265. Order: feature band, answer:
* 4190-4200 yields 0.2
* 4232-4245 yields -0.1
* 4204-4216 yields 0.1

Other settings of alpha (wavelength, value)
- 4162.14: 24.6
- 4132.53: 17.2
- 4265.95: 21.7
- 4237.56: 20.4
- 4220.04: 18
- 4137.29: 18.8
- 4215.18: 20.1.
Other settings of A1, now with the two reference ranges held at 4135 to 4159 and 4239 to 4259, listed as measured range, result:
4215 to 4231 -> 0.5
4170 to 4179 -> -0.1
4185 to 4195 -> 0.6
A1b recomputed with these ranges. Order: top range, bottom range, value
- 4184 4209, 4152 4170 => 0.96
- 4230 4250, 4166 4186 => 0.96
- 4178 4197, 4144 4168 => 0.97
